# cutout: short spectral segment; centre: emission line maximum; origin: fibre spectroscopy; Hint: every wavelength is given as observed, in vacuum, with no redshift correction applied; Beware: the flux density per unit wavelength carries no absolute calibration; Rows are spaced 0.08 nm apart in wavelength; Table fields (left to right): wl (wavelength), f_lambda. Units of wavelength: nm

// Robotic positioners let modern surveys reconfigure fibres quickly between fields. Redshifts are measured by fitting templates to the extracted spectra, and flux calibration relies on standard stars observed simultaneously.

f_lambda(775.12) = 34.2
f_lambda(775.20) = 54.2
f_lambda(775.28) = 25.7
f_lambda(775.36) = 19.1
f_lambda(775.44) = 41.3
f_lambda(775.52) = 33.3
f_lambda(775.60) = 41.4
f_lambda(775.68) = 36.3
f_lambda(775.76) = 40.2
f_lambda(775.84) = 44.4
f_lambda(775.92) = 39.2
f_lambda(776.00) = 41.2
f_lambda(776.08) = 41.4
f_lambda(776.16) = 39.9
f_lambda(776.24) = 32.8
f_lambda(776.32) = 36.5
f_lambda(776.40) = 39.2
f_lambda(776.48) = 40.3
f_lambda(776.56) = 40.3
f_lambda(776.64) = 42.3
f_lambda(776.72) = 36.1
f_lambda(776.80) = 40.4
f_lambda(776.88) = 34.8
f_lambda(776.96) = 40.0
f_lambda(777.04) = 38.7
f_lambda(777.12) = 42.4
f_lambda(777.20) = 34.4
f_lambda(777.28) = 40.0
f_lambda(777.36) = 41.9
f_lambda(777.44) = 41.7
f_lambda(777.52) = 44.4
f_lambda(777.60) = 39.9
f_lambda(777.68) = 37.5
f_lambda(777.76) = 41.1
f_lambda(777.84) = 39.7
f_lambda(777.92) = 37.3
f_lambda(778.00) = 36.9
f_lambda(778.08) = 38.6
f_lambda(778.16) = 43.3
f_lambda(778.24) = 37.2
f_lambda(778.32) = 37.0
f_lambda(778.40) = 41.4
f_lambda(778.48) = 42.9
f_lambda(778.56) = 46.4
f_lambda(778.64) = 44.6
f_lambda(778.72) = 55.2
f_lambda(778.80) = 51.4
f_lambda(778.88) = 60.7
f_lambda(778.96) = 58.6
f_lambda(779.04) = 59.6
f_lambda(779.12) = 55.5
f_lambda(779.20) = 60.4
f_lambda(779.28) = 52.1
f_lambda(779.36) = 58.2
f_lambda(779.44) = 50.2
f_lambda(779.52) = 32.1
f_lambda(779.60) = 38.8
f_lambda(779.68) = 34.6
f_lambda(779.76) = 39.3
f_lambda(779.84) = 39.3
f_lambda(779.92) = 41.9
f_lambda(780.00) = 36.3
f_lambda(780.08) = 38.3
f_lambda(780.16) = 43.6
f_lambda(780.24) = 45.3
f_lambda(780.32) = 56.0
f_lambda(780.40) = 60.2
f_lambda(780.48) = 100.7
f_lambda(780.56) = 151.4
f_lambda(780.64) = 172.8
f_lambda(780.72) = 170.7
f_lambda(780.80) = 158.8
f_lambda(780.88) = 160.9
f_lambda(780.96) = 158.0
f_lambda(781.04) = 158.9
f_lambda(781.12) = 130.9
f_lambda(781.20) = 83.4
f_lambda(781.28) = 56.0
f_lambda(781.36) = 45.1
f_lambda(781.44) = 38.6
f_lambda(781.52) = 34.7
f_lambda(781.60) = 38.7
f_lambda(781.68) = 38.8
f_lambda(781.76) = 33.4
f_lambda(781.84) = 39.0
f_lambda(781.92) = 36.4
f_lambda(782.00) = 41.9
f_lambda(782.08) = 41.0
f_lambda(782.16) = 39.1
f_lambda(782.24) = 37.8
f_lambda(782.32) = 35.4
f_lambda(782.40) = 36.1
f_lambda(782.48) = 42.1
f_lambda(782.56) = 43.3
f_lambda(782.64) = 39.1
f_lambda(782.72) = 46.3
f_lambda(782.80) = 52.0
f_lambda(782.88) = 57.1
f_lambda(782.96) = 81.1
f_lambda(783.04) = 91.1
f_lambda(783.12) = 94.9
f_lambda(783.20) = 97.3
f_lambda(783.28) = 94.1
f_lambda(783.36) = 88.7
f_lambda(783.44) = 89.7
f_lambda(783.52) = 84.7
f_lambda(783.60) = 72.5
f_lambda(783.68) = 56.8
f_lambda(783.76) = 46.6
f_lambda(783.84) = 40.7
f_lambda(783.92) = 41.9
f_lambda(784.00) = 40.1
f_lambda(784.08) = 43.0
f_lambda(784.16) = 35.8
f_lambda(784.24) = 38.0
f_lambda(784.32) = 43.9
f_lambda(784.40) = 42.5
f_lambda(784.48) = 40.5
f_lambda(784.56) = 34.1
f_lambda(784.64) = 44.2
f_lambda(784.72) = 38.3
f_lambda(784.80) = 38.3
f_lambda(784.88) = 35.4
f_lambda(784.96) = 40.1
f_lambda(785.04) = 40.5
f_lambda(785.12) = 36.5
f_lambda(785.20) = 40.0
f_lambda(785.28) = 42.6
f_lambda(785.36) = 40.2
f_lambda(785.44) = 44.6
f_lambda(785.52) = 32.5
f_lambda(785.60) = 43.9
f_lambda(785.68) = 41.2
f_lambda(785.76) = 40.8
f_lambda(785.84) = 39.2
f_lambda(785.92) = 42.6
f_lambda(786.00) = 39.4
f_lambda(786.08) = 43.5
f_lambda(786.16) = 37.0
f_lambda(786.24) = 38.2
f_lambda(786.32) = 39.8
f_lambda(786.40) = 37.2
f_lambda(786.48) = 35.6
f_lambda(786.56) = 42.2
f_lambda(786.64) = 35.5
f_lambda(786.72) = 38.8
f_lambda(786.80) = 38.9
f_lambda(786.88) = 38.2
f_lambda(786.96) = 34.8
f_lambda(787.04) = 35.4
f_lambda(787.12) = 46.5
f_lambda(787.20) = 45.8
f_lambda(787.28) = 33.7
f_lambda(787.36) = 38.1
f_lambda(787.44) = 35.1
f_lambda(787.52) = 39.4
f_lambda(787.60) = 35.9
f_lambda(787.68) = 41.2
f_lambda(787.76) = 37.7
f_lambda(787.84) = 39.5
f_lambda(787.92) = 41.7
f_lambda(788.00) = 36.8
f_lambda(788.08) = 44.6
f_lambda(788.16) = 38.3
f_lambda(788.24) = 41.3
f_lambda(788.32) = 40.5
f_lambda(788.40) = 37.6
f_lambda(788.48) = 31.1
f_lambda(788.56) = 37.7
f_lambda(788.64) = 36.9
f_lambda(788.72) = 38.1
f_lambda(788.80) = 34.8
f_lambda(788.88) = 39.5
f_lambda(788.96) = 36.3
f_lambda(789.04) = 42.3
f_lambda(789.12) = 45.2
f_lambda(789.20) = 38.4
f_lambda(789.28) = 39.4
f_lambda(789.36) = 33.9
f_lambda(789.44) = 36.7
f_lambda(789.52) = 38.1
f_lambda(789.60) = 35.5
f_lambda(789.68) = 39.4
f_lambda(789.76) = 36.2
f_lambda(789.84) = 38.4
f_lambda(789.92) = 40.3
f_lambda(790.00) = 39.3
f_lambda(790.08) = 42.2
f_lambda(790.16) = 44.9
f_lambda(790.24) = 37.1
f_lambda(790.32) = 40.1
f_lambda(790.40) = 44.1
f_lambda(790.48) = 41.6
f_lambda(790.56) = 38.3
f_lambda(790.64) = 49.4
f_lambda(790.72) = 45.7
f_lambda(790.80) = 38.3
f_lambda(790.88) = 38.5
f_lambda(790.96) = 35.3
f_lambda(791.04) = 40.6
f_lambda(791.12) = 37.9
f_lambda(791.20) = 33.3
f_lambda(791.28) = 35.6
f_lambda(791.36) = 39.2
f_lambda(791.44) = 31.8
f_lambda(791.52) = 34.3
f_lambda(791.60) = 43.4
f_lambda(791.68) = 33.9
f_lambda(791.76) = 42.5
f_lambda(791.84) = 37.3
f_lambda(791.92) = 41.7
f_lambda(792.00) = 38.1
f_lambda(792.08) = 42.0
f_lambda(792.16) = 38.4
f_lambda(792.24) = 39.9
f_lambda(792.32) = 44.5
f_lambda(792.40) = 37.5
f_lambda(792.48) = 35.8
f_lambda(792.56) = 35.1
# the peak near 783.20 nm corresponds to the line [N II]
